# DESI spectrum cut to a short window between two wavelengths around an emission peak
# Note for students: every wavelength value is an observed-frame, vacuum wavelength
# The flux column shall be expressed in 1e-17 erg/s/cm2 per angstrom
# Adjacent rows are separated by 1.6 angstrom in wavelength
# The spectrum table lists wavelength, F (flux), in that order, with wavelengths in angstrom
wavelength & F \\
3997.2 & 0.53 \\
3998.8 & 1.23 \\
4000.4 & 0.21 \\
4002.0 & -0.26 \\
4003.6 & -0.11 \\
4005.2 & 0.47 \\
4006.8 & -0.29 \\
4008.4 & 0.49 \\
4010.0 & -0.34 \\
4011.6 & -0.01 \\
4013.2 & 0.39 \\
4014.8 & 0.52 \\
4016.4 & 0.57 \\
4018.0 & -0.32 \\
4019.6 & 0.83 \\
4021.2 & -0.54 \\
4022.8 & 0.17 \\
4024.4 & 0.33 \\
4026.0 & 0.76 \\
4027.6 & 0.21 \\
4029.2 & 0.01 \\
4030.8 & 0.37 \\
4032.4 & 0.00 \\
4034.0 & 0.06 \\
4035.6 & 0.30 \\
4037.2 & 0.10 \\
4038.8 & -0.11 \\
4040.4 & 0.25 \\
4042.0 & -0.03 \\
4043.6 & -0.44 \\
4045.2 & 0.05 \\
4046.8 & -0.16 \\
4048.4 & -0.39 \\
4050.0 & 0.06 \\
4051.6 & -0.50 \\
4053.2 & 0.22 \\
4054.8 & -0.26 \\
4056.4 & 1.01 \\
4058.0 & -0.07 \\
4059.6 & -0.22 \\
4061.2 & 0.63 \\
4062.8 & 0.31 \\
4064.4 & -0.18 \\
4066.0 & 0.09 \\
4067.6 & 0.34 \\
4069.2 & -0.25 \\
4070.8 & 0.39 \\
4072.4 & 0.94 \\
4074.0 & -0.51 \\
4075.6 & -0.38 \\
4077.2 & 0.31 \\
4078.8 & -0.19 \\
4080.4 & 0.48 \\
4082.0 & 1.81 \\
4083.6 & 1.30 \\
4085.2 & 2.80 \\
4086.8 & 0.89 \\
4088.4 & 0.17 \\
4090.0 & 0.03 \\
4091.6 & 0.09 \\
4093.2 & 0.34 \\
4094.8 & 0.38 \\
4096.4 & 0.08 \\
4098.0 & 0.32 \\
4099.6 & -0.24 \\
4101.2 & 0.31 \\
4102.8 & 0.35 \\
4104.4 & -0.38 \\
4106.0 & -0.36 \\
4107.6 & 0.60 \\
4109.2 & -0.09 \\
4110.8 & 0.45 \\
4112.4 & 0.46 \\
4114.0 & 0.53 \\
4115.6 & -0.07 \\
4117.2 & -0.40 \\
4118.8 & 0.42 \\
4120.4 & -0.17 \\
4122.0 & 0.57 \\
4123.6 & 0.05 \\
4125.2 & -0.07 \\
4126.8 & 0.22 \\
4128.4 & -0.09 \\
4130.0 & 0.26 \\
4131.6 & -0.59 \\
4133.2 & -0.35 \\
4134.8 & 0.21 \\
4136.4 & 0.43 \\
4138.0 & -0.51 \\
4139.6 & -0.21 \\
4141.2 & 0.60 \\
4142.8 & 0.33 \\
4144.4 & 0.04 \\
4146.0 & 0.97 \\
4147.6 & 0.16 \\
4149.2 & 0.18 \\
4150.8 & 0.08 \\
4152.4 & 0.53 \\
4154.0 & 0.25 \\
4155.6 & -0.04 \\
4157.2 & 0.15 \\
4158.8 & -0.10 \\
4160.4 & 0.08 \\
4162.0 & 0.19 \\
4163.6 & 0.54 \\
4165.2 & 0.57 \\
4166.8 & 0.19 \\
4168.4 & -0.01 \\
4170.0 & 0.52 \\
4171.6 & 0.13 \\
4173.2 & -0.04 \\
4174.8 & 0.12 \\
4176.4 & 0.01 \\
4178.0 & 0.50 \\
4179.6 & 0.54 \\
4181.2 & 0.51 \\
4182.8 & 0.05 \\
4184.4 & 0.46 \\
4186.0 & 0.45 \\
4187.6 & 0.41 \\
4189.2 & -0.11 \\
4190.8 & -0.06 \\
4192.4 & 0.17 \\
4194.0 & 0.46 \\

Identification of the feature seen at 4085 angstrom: [O II] 3727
